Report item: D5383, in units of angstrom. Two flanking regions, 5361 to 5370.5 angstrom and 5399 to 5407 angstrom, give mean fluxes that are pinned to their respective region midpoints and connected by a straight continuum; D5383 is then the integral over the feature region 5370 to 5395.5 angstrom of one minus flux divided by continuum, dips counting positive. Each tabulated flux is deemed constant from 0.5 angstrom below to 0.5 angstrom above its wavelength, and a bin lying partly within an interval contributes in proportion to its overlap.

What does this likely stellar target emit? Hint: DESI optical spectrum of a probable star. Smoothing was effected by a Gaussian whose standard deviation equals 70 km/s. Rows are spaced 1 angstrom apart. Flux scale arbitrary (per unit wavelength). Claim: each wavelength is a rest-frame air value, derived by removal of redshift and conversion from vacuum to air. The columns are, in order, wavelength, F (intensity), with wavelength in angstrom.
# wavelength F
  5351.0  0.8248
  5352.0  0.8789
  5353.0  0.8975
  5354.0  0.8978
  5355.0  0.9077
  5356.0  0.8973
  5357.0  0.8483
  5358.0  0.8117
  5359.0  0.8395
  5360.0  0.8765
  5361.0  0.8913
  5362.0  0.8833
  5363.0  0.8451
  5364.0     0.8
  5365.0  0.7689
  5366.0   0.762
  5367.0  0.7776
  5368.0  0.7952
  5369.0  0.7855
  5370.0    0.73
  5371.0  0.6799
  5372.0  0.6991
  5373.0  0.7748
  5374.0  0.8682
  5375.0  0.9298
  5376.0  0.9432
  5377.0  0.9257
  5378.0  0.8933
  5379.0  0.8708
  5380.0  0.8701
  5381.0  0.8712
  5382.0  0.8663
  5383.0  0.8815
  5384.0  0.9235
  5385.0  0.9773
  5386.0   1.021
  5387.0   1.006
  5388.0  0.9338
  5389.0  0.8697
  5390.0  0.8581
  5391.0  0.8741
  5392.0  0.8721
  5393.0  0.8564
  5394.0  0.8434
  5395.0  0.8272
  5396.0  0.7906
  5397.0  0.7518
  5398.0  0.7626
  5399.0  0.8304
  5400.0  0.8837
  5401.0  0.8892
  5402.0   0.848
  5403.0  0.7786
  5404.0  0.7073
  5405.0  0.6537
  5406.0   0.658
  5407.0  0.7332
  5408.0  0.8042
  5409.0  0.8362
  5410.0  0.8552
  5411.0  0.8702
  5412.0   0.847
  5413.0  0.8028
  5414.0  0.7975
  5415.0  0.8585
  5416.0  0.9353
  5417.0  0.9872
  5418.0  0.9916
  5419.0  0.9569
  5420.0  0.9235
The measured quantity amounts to -2.8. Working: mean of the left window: 0.799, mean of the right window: 0.775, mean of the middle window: 0.875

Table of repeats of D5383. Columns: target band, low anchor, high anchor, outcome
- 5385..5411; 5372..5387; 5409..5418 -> 1.5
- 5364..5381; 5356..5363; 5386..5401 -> 0.8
